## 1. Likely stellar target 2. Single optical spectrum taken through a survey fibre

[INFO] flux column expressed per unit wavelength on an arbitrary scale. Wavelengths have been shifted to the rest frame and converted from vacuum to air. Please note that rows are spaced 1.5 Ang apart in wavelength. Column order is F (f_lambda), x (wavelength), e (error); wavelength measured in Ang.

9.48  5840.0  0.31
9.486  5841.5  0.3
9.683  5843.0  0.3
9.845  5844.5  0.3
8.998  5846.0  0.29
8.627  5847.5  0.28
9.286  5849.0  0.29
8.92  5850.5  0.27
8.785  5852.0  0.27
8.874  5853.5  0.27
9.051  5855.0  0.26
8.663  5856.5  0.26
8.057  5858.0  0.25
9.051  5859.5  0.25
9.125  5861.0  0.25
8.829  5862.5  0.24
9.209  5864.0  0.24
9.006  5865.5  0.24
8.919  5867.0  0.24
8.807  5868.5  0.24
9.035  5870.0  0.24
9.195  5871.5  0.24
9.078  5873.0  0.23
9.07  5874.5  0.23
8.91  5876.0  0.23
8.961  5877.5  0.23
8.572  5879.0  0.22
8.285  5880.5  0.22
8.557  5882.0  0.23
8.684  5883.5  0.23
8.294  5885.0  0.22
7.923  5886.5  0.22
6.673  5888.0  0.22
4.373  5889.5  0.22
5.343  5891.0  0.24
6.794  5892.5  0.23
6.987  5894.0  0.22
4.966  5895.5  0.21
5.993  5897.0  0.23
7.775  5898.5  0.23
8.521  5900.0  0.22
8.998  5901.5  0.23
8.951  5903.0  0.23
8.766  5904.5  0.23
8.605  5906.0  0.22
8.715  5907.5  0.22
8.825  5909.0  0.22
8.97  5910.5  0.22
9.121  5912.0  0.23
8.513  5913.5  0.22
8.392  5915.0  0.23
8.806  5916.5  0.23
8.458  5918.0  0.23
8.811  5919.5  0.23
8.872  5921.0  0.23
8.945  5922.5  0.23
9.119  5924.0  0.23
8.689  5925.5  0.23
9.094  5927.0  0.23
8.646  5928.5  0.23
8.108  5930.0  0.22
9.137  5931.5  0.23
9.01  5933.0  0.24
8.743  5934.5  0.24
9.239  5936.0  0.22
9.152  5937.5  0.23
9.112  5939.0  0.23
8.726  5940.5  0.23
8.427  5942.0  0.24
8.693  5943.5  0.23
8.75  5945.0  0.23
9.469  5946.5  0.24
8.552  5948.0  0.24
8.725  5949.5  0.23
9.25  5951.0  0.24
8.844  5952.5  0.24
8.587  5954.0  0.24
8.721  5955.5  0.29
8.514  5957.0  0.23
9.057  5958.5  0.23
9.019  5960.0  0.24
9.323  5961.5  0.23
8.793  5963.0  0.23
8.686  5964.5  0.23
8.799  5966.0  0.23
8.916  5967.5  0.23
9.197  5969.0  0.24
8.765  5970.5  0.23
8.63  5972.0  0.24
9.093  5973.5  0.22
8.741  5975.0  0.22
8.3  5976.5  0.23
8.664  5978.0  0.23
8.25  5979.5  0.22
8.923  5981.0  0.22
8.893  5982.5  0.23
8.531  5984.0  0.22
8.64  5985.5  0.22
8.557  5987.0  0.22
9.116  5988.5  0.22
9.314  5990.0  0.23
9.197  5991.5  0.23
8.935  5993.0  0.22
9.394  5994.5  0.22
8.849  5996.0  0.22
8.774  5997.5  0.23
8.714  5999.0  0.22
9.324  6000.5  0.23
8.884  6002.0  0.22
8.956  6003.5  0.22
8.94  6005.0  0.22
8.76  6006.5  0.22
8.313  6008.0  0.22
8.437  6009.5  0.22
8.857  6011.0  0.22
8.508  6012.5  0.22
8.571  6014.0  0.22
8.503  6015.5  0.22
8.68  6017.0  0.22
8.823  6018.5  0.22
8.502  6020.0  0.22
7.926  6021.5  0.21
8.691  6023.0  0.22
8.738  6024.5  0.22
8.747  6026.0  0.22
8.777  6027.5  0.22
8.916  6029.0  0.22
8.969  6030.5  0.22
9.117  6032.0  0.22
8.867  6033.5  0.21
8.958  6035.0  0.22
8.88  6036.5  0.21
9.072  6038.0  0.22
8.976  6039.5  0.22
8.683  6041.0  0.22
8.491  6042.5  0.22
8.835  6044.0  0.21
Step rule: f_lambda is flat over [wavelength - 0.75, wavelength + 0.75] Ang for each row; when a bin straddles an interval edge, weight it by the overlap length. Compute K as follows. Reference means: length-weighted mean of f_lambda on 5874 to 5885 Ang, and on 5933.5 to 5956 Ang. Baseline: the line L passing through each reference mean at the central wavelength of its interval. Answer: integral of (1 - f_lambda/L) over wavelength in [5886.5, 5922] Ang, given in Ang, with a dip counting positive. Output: 3.7 Ang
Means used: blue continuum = 8.68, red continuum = 8.87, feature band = 7.85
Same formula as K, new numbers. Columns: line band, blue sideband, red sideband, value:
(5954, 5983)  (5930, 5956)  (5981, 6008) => 0.3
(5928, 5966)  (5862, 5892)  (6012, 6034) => -1.7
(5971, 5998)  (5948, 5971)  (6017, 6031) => -0.1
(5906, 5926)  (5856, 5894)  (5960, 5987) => -0.7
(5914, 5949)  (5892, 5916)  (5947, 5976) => -1.5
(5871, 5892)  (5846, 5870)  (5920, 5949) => 2.2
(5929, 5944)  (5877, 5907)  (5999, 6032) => -1.6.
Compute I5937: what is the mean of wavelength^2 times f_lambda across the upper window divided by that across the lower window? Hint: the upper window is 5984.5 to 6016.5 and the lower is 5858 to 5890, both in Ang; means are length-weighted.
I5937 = 1.1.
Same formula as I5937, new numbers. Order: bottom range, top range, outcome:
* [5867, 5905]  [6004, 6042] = 1.16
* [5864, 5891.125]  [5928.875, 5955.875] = 1.09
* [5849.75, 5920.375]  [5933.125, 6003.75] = 1.10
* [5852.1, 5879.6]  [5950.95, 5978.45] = 1.02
